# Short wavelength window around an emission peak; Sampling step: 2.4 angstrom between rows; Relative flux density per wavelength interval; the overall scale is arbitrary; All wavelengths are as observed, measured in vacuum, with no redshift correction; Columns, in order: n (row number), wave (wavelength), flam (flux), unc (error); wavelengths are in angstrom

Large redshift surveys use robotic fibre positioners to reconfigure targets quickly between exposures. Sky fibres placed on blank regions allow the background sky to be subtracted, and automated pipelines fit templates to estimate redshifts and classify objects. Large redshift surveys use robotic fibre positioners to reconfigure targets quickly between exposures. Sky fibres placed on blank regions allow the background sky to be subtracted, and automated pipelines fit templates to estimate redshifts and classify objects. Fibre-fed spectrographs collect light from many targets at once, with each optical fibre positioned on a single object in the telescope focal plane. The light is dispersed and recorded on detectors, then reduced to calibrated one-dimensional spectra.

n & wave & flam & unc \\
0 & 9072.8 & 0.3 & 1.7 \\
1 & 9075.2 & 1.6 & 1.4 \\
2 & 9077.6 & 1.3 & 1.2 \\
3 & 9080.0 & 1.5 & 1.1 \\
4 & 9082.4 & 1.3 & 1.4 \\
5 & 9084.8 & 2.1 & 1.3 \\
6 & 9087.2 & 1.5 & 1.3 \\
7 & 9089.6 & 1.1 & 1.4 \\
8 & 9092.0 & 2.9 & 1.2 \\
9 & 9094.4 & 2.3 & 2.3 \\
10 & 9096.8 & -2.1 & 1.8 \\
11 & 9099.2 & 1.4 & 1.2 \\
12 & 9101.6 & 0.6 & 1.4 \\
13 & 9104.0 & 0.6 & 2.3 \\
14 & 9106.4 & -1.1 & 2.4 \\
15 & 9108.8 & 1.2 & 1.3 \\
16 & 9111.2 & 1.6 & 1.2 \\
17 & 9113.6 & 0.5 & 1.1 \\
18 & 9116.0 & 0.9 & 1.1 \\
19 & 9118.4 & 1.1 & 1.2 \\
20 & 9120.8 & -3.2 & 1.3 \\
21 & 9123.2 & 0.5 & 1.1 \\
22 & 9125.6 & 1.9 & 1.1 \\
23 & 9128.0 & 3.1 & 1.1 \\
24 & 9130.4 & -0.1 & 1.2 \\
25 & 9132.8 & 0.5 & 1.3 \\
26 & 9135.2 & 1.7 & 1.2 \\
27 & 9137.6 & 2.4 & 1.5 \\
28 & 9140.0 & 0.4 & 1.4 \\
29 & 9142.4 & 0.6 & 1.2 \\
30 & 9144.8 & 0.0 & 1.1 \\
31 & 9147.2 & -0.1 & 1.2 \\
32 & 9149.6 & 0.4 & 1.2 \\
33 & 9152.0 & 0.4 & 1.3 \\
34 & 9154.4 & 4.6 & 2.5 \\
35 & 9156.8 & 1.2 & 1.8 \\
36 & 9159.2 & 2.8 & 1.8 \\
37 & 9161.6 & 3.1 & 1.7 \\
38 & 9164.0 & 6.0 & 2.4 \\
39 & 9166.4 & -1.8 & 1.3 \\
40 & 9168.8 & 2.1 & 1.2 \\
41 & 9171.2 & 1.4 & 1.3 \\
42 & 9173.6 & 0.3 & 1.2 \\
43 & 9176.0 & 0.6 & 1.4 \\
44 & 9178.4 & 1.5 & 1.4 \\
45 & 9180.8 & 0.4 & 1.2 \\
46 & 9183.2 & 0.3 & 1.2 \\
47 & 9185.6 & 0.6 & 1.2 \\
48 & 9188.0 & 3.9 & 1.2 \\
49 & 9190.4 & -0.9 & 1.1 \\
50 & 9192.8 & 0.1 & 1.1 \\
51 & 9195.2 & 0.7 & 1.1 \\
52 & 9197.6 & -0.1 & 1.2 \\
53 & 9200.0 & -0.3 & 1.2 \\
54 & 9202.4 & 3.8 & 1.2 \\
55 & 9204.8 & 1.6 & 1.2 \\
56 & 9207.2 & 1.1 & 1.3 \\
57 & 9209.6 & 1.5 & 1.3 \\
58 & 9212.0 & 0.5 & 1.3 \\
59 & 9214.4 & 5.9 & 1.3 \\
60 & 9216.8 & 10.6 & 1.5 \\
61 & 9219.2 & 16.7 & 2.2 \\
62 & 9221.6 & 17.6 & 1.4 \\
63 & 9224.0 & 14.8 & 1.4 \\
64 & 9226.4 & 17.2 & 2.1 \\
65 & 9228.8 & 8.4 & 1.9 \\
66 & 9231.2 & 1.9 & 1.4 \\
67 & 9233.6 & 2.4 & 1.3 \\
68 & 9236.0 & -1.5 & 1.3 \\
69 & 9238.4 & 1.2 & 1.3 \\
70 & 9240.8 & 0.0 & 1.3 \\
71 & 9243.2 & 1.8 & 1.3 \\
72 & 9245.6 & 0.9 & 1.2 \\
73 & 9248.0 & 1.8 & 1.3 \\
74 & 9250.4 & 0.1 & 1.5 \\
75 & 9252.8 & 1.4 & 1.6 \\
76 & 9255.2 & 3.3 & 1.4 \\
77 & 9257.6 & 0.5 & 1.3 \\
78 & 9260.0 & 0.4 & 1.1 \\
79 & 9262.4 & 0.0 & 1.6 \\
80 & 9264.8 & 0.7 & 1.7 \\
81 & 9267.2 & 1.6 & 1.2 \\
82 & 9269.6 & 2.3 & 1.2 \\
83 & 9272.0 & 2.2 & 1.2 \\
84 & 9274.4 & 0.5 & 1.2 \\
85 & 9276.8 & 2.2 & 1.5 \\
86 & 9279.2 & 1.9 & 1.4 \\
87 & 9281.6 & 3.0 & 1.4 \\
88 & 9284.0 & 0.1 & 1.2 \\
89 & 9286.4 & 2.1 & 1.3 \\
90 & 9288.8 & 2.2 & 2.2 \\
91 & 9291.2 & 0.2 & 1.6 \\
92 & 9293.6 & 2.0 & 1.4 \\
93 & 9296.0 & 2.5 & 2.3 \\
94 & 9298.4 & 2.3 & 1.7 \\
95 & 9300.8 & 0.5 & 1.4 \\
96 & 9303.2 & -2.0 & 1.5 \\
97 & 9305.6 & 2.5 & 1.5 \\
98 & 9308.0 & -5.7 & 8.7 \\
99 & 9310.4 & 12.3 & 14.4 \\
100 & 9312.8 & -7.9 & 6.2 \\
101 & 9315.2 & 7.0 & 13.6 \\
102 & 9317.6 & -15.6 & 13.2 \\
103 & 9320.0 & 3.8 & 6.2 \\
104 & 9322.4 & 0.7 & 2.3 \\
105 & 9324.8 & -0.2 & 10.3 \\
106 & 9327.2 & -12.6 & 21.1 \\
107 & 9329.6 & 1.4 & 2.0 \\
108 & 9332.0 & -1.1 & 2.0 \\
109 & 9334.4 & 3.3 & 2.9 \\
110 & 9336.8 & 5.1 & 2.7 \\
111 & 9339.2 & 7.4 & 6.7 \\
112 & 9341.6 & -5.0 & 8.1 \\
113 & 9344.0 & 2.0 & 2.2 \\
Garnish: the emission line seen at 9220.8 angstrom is [O II] 3727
